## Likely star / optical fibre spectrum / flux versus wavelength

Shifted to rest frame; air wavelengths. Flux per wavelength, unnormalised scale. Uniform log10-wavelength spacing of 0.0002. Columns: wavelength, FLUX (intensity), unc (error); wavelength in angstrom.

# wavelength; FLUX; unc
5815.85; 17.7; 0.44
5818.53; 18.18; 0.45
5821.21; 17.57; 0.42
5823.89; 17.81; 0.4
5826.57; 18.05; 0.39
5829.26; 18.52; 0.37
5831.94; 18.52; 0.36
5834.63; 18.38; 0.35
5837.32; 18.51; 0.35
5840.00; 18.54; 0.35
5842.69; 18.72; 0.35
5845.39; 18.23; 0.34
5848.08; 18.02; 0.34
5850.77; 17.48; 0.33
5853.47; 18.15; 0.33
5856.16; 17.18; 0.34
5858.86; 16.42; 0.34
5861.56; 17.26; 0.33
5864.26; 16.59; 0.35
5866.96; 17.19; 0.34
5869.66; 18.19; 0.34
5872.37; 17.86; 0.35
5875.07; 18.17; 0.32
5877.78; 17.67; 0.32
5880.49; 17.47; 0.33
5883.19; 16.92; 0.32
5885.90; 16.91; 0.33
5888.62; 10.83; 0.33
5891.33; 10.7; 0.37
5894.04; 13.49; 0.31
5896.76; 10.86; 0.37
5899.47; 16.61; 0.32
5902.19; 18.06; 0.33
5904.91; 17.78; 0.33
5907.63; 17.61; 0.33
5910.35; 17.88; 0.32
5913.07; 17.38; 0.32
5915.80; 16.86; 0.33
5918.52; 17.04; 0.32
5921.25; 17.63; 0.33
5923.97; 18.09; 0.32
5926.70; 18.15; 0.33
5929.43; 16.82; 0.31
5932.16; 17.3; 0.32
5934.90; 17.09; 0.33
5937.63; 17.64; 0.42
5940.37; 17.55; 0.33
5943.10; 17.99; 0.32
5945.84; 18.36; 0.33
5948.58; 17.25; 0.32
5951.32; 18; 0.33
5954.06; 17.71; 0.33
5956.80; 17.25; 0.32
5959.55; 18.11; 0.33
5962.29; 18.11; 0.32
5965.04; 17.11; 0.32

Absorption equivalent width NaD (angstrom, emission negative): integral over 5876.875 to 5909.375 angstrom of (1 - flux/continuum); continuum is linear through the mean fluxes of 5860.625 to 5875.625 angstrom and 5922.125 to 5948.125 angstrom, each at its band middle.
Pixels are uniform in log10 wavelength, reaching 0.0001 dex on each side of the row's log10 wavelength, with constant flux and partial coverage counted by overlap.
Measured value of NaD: 4.0 angstrom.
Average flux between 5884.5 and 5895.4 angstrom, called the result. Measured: 13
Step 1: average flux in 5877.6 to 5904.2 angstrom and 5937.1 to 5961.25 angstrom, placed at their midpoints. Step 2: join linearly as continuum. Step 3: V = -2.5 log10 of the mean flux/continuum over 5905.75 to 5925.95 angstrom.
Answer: -0.091 mag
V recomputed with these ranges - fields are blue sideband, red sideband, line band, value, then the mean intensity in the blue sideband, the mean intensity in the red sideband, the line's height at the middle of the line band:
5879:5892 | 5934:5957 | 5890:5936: -0.02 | 14.8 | 17.7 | 16.1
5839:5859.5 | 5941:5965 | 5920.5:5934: 0.01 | 17.9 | 17.8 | 17.8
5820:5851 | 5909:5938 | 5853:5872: 0.04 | 18.2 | 17.4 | 18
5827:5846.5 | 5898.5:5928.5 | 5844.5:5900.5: 0.11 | 18.5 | 17.6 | 18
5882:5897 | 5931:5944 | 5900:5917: -0.17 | 13.4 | 17.5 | 15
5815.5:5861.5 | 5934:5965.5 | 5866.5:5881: 0.01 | 18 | 17.7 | 17.9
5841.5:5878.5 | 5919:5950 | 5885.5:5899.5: 0.36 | 17.6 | 17.6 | 17.6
